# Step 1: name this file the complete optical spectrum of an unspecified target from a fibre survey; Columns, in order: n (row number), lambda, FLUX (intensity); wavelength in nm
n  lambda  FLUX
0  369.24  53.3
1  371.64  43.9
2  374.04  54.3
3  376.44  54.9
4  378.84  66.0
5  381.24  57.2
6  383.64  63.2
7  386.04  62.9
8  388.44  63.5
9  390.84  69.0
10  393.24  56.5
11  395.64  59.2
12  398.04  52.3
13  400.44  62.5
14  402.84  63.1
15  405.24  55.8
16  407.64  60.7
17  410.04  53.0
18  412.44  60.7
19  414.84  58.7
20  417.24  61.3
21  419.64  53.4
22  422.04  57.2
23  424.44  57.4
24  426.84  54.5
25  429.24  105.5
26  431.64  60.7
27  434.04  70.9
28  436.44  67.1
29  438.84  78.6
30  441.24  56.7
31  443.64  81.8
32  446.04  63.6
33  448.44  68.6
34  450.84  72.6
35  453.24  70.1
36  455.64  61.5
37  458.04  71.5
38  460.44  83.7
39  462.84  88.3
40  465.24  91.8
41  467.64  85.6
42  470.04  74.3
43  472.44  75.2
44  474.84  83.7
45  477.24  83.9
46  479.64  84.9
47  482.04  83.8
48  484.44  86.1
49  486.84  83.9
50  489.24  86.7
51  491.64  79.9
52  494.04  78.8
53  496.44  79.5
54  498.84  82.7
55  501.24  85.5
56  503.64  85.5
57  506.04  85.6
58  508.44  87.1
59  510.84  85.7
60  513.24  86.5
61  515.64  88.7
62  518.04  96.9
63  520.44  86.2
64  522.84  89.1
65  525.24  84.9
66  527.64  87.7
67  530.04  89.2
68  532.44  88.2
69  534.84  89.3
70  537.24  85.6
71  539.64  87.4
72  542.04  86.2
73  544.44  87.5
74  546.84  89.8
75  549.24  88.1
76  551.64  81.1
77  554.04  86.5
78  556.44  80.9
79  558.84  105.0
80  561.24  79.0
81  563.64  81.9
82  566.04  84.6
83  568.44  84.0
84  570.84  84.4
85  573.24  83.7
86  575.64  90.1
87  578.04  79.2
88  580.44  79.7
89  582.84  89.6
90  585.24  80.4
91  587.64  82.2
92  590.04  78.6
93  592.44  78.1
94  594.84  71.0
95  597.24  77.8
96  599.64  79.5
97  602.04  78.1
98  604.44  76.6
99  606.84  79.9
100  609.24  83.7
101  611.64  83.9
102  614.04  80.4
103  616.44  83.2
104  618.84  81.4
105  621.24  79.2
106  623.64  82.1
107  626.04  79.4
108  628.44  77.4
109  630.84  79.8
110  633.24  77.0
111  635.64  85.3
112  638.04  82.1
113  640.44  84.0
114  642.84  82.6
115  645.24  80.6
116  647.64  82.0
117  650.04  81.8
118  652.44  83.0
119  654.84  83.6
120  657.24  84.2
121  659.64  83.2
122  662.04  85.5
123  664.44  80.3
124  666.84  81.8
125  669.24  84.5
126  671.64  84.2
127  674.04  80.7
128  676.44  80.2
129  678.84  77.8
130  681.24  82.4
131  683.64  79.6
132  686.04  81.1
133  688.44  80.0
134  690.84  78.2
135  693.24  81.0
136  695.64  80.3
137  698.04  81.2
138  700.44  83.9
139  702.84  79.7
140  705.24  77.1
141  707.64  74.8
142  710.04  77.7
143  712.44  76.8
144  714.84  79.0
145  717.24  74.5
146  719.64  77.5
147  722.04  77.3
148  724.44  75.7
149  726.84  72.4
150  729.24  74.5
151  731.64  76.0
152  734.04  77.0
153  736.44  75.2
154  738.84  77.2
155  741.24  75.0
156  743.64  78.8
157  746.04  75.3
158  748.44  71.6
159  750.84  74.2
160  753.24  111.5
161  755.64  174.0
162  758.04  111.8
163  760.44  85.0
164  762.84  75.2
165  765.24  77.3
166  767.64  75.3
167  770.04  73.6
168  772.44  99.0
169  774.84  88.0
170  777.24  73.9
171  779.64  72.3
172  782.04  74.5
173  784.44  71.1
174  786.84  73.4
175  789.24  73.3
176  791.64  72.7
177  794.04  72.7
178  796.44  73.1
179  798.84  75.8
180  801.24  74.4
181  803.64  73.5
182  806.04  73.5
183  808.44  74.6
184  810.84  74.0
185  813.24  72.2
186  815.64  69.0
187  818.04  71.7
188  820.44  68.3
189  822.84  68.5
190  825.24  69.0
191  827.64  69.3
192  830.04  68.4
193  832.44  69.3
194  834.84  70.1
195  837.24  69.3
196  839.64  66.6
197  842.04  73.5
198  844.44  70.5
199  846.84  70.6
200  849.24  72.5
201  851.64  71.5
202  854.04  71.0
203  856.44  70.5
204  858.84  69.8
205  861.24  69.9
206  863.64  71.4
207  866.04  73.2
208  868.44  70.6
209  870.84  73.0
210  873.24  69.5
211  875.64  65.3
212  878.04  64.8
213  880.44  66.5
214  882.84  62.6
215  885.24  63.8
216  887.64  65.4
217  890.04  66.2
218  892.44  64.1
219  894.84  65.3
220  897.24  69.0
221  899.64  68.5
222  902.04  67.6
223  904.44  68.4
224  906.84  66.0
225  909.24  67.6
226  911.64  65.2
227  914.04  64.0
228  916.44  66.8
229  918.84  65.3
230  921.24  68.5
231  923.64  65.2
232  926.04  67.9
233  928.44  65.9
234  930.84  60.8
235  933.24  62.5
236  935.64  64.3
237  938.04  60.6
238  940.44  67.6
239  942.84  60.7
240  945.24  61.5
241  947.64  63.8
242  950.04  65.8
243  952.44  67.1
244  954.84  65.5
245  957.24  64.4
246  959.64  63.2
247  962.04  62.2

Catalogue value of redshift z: 0.15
